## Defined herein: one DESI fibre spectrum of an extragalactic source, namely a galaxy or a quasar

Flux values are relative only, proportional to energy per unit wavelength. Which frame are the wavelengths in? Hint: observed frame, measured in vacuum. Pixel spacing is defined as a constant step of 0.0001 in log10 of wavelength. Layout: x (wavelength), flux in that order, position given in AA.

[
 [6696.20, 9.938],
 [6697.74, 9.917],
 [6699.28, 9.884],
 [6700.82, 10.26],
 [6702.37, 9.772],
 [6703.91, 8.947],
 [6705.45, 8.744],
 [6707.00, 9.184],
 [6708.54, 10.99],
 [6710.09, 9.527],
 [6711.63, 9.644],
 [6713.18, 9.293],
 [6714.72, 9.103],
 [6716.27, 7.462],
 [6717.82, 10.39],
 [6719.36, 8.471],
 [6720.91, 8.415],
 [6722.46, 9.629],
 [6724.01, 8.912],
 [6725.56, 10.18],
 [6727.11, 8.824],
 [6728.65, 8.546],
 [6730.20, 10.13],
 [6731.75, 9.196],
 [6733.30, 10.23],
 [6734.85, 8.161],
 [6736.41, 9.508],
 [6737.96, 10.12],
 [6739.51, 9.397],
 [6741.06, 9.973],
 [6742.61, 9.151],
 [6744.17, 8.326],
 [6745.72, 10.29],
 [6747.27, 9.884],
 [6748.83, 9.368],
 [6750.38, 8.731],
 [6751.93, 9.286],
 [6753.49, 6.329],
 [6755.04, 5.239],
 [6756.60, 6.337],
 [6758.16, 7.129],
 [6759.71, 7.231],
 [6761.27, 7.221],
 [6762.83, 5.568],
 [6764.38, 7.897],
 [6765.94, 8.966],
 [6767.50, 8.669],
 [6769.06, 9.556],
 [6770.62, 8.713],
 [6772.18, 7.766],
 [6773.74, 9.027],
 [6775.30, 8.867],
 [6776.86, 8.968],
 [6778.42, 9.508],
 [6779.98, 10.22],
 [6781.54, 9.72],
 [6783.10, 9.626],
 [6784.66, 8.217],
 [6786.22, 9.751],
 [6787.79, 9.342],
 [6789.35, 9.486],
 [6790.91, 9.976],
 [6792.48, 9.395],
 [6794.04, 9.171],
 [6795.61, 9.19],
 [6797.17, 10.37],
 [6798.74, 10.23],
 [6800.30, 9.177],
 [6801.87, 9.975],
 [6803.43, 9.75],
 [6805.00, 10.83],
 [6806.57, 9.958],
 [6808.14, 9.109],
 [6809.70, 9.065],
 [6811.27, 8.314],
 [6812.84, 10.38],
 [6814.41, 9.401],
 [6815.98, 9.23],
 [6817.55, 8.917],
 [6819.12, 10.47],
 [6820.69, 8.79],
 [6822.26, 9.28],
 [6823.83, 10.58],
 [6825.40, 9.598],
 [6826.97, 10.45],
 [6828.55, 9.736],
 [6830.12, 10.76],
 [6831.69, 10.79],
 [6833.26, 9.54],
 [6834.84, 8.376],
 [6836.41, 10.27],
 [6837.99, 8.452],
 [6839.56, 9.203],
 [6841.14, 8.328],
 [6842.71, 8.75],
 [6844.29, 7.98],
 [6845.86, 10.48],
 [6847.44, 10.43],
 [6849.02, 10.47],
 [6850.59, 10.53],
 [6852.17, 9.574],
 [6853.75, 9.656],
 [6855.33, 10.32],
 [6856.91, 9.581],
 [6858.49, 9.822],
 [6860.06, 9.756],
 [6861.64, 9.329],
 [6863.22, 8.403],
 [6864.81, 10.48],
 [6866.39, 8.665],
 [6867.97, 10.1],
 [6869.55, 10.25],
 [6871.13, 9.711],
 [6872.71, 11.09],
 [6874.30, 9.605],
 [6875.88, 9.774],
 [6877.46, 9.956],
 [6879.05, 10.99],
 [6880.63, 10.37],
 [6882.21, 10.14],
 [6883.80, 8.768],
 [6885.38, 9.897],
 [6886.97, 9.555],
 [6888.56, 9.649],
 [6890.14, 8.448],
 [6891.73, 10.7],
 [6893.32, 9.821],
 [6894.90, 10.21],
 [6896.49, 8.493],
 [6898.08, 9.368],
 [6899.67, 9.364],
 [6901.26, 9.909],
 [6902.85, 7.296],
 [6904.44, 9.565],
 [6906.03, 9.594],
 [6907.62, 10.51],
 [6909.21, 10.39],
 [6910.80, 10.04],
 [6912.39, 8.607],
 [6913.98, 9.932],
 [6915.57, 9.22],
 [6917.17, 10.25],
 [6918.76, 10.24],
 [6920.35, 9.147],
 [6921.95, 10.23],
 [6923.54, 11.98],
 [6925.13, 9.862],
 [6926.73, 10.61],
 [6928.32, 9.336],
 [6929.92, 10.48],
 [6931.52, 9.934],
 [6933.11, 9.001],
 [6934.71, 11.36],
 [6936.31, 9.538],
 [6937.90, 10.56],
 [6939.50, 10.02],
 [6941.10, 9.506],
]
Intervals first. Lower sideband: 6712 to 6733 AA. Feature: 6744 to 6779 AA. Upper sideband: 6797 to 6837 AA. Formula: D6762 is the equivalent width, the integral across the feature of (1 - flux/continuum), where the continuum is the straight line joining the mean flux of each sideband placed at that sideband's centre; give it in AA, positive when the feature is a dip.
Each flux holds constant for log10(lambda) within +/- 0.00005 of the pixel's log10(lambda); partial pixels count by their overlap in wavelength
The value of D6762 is 4.4 AA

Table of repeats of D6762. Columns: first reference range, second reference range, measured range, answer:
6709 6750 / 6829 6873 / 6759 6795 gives 2.41 AA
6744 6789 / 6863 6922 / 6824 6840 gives -1.13 AA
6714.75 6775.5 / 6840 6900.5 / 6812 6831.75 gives -1.15 AA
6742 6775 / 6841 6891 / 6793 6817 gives -2.12 AA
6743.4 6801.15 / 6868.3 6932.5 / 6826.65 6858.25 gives -1.16 AA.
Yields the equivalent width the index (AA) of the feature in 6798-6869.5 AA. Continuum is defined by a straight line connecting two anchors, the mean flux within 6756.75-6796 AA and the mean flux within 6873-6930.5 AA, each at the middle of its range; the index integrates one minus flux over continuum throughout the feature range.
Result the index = -3.3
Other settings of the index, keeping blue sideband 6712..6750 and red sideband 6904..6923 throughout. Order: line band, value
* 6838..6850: 0.4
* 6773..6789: 0.2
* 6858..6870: 0.1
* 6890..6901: 0.3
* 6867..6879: -0.5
